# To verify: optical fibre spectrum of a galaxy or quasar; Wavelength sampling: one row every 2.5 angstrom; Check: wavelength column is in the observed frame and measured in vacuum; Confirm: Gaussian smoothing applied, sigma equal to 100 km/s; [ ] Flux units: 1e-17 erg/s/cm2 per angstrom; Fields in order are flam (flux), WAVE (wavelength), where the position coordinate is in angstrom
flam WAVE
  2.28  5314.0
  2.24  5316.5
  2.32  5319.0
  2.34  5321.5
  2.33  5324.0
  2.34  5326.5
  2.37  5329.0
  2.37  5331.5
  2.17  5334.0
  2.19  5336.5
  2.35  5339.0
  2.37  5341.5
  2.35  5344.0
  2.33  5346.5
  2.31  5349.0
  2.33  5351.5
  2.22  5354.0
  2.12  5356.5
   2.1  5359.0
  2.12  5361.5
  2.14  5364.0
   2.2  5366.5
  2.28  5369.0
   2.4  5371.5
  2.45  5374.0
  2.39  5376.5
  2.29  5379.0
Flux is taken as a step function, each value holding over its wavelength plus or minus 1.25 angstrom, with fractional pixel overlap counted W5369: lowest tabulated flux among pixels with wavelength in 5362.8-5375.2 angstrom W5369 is 2.14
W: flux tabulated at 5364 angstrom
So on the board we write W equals 2.14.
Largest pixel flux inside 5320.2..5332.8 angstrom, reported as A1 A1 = 2.37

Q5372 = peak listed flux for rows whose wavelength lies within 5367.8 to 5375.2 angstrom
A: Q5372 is 2.45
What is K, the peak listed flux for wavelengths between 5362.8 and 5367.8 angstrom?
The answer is 2.2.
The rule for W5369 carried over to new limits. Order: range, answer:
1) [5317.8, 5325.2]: 2.32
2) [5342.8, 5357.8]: 2.12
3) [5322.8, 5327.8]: 2.33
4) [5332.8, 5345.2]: 2.17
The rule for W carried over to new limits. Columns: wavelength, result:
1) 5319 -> 2.32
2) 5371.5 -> 2.4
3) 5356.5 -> 2.12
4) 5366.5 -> 2.2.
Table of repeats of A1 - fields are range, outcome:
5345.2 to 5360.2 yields 2.33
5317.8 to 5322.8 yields 2.34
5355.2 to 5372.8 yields 2.4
